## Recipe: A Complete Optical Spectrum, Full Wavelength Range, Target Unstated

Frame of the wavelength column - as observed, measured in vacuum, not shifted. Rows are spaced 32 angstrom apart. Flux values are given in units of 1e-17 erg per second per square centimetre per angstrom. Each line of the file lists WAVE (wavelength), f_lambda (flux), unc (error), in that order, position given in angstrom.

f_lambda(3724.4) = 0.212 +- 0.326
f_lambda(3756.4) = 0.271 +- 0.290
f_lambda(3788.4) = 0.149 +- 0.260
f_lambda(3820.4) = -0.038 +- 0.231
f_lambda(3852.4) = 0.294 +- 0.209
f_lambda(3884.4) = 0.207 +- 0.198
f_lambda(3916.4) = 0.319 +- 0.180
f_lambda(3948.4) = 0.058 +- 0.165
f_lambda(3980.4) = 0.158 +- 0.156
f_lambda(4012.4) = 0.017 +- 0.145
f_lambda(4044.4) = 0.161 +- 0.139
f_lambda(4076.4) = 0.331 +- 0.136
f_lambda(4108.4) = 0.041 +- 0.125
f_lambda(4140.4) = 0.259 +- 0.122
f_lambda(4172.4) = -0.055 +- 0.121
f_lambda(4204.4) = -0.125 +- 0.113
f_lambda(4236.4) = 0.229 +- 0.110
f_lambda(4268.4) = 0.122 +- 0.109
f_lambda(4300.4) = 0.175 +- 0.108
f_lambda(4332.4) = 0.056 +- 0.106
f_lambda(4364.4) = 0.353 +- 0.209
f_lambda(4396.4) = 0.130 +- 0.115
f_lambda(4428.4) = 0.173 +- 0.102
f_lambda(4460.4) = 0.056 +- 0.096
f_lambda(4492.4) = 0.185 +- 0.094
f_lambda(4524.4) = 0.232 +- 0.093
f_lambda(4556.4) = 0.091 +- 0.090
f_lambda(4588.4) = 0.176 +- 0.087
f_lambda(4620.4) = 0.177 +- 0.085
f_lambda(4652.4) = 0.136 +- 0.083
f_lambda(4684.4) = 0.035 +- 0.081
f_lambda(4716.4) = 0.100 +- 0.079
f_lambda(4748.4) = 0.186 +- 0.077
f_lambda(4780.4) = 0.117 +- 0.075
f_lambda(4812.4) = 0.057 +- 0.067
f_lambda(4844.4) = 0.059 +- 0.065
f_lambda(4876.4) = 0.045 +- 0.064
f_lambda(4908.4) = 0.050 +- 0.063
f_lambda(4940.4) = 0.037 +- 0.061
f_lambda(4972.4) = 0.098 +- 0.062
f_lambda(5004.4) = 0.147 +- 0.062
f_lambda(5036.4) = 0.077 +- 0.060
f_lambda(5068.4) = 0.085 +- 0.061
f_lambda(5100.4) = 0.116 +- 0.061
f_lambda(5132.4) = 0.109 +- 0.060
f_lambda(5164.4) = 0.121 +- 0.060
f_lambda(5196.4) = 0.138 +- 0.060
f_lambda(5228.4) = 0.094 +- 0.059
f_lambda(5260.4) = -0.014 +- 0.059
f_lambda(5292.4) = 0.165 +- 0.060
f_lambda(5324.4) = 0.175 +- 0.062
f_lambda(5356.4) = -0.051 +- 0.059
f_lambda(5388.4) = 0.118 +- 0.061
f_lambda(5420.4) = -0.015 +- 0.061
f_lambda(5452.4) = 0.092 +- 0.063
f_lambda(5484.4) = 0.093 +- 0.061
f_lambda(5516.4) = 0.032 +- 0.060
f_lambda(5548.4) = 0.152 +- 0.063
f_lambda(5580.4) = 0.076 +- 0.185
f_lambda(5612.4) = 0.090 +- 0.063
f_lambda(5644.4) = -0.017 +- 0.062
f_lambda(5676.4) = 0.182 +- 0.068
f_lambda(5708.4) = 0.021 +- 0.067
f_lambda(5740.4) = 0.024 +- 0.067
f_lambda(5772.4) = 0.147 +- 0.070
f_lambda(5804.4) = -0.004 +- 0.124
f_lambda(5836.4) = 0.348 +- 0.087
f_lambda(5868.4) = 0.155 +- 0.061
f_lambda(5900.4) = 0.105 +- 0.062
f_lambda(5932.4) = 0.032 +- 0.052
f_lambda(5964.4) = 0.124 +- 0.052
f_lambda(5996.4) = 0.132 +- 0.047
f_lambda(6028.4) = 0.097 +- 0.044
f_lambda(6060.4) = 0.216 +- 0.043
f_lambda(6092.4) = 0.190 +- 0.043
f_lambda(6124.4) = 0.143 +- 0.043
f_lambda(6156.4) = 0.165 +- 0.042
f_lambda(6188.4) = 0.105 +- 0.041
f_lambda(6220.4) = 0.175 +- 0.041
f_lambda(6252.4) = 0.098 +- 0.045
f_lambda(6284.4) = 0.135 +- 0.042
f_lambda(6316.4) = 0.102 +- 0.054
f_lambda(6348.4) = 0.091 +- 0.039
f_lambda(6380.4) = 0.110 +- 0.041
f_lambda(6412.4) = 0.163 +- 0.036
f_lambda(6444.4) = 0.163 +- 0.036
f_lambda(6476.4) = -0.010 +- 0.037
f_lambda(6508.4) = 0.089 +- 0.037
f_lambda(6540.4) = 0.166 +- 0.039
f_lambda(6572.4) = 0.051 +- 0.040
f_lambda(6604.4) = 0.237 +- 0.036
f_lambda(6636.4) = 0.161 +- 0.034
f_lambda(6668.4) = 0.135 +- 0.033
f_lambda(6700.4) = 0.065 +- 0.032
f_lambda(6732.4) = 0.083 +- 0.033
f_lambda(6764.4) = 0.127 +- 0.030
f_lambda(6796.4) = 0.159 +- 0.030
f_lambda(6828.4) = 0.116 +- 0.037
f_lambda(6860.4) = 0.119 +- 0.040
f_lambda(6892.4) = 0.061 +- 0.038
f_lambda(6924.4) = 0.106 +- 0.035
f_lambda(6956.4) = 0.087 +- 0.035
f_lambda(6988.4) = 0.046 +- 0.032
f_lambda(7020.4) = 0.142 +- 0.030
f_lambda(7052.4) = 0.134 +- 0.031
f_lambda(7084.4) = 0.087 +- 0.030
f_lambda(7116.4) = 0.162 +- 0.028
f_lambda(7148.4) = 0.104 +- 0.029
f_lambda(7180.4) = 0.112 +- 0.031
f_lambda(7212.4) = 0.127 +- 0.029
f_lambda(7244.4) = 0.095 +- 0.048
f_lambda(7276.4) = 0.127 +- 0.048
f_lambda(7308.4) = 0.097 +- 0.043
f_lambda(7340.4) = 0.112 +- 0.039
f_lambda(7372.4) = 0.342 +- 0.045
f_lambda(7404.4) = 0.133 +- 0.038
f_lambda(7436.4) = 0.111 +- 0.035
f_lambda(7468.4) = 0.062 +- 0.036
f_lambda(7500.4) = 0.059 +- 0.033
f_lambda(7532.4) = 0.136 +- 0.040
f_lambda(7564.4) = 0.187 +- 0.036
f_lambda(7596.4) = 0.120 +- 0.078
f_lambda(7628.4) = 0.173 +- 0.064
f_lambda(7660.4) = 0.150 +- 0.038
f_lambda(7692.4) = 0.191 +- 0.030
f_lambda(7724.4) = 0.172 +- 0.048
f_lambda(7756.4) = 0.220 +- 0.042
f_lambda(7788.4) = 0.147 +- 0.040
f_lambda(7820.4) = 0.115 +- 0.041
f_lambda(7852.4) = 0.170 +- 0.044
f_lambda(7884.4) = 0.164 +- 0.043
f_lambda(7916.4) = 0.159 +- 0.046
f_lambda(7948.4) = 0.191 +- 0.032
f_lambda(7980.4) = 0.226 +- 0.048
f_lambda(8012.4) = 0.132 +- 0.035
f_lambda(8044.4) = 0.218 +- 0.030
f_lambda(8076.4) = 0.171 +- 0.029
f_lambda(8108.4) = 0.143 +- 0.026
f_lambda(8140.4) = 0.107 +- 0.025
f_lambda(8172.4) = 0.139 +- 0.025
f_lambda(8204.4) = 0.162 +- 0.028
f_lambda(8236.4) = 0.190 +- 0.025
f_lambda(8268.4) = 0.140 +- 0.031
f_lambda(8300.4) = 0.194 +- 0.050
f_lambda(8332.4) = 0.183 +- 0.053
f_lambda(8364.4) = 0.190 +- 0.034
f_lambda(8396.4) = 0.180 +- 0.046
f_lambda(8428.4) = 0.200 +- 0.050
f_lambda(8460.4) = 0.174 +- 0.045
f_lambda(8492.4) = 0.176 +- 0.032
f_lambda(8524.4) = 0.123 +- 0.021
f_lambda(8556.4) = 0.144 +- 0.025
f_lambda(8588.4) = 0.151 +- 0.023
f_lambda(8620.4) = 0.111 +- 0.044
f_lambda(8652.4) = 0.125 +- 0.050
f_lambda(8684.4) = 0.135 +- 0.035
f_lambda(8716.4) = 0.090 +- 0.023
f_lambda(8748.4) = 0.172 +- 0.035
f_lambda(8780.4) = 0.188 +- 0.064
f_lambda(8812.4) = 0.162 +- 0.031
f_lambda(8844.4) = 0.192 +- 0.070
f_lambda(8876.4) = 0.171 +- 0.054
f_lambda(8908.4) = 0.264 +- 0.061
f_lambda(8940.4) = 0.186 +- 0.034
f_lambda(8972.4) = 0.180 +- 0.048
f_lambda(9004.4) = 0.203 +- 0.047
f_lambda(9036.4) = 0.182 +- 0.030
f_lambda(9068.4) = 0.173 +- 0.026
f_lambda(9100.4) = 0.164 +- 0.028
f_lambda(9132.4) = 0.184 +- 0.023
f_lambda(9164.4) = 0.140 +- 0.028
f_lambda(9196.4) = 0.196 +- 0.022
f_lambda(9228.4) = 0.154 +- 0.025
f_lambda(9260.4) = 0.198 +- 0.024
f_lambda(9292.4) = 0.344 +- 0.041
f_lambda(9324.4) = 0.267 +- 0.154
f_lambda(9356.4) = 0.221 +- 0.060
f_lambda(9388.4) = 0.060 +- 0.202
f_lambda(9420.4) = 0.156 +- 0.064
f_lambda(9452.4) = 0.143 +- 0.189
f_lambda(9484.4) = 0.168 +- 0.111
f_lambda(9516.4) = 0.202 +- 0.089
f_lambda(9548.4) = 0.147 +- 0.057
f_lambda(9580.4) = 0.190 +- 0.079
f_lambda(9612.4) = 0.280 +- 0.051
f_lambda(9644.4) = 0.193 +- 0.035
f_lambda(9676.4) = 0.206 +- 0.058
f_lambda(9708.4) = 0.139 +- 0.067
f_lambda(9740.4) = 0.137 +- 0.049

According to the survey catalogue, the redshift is 0.980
